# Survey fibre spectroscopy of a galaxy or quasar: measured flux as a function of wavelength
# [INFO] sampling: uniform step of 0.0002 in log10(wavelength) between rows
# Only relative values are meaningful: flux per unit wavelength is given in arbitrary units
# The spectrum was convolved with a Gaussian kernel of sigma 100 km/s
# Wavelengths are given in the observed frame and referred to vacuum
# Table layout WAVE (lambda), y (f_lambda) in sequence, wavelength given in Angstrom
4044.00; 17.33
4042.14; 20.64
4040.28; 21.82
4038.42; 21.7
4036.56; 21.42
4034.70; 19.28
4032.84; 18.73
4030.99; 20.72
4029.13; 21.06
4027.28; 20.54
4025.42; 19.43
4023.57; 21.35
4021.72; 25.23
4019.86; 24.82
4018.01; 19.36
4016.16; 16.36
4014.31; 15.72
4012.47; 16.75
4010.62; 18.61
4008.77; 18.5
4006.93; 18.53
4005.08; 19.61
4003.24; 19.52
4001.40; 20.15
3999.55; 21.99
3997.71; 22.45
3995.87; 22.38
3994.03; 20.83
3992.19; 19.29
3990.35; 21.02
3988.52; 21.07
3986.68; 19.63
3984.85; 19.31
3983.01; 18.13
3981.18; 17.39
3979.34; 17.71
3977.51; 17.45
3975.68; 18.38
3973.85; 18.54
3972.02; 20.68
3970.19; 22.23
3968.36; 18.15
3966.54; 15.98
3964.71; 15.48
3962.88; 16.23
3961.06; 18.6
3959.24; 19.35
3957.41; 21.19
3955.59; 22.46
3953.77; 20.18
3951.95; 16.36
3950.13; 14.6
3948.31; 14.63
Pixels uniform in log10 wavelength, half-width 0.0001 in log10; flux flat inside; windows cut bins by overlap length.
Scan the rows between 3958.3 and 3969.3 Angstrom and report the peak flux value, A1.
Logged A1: 19.35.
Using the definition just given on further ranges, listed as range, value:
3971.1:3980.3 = 20.68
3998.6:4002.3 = 21.99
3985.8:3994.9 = 21.07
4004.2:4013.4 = 19.61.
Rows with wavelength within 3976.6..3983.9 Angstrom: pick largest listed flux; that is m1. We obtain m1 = 18.13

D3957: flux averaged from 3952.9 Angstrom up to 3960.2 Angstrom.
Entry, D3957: 20.8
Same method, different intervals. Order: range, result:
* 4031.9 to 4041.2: 20.6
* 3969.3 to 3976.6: 19.9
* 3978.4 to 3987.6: 18.4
